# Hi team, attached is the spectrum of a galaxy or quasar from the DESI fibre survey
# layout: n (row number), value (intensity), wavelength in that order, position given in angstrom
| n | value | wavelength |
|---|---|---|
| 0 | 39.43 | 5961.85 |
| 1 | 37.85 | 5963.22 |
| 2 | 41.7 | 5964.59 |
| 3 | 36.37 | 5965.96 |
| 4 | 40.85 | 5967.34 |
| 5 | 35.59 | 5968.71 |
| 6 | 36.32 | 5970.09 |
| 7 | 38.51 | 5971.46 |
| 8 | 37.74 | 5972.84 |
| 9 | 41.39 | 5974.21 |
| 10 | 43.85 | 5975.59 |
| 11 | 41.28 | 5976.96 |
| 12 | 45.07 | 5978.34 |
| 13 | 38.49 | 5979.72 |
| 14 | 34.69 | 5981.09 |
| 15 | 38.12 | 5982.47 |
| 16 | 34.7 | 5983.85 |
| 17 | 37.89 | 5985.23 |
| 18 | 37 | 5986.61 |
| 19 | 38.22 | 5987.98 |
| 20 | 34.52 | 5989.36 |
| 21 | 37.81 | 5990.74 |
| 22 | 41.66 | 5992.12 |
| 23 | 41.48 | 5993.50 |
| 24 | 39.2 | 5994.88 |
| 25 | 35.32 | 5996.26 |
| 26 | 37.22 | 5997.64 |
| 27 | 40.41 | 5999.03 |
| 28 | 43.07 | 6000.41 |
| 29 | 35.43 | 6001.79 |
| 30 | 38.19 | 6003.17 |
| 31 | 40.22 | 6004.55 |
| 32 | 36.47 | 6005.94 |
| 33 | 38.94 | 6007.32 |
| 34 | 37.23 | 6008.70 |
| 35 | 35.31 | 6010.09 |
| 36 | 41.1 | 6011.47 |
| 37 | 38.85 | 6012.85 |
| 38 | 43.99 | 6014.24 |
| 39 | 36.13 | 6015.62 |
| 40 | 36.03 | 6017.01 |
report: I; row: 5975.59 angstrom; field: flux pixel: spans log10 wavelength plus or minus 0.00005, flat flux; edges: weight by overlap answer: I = 43.85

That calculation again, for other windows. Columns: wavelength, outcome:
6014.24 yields 43.99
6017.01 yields 36.03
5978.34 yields 45.07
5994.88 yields 39.2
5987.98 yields 38.22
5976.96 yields 41.28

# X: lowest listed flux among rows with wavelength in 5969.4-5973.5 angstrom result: 36.32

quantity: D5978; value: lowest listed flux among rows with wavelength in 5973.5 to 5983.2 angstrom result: 34.69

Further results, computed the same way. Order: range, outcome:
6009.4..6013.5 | 35.31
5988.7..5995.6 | 34.52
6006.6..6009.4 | 37.23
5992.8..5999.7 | 35.32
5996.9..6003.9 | 35.43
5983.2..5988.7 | 34.7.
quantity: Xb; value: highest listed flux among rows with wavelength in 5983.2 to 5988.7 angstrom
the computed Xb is 38.22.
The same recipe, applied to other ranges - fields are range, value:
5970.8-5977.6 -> 43.85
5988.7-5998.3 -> 41.66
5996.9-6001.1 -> 43.07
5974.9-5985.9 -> 45.07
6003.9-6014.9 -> 43.99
